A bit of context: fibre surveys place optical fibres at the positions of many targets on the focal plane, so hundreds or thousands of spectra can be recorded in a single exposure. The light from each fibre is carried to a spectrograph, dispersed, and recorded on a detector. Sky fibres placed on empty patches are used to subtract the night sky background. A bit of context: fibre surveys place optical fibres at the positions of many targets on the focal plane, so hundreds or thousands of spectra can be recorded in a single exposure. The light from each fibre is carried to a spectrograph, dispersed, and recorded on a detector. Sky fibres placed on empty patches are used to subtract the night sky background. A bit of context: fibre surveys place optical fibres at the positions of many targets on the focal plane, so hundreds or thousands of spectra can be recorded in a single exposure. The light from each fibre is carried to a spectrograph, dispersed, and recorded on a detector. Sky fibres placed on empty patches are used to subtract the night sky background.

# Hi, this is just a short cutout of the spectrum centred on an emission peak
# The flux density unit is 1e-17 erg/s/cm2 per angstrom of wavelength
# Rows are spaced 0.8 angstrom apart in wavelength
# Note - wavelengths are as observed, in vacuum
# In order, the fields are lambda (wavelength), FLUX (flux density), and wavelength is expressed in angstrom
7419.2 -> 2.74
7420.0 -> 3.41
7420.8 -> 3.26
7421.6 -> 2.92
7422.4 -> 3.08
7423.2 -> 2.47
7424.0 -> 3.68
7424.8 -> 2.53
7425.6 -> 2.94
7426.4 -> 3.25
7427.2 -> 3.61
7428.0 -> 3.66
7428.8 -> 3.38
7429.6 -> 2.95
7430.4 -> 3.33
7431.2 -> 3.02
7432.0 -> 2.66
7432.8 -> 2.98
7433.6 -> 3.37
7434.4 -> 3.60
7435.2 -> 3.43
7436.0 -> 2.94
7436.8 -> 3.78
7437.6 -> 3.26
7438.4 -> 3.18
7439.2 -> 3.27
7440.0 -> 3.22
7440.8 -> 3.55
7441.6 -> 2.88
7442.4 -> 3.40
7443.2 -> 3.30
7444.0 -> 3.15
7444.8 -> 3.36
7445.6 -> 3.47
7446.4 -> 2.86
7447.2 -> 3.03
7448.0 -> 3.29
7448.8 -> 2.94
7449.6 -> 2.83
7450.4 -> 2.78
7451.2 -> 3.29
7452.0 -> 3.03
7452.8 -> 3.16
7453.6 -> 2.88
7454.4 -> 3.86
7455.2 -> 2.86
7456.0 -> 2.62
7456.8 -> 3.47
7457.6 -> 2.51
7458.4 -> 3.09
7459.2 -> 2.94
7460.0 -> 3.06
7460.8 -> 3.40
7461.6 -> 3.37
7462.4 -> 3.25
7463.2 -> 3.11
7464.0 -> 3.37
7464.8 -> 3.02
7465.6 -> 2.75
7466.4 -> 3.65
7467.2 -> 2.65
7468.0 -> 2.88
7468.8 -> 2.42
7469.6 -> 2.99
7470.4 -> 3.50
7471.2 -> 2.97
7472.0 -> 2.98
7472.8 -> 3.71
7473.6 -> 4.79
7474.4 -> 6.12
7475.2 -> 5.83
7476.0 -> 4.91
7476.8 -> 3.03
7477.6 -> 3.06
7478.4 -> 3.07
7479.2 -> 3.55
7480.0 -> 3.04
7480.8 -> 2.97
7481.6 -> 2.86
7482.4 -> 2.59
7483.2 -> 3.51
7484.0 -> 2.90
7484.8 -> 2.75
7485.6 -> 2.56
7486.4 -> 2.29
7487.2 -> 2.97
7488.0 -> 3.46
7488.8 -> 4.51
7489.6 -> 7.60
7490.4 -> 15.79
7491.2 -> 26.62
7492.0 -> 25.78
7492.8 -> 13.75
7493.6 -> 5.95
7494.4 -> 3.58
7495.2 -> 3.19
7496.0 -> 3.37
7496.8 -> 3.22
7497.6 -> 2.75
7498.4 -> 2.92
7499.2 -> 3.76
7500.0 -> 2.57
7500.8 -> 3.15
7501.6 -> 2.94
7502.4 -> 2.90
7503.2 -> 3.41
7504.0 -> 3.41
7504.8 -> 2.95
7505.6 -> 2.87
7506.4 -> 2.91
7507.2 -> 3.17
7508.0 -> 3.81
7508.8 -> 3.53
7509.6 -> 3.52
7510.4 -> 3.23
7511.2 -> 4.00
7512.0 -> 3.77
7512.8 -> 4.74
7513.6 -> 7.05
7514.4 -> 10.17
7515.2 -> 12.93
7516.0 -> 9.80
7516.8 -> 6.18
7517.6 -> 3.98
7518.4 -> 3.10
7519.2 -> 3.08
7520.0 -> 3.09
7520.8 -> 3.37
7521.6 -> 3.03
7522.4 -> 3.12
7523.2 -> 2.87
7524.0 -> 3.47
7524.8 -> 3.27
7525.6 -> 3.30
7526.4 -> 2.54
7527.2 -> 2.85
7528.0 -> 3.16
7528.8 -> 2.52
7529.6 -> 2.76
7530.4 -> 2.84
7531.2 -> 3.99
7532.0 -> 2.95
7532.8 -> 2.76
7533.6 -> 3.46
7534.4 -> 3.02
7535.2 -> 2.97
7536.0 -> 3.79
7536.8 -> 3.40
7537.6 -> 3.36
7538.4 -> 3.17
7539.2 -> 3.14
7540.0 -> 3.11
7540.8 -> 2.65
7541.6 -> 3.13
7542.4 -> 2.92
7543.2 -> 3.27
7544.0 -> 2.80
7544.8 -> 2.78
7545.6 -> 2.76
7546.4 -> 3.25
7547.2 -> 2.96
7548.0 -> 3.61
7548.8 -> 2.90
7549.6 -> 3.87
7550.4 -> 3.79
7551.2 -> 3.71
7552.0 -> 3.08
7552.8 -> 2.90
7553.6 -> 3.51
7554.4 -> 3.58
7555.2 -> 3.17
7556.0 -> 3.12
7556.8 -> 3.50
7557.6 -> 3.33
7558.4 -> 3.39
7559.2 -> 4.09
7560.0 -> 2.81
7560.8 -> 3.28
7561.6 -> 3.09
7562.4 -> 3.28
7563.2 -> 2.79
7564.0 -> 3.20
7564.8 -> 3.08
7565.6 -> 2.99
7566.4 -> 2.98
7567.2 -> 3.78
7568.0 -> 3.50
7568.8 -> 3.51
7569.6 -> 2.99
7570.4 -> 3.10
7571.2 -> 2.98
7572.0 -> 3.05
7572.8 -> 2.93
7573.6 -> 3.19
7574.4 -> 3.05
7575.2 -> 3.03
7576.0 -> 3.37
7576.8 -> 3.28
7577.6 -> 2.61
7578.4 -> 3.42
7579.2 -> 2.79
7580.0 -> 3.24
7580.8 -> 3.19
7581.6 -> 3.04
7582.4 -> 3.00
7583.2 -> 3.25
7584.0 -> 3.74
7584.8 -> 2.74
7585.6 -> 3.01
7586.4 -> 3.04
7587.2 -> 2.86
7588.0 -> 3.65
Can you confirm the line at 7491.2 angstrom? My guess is H-alpha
